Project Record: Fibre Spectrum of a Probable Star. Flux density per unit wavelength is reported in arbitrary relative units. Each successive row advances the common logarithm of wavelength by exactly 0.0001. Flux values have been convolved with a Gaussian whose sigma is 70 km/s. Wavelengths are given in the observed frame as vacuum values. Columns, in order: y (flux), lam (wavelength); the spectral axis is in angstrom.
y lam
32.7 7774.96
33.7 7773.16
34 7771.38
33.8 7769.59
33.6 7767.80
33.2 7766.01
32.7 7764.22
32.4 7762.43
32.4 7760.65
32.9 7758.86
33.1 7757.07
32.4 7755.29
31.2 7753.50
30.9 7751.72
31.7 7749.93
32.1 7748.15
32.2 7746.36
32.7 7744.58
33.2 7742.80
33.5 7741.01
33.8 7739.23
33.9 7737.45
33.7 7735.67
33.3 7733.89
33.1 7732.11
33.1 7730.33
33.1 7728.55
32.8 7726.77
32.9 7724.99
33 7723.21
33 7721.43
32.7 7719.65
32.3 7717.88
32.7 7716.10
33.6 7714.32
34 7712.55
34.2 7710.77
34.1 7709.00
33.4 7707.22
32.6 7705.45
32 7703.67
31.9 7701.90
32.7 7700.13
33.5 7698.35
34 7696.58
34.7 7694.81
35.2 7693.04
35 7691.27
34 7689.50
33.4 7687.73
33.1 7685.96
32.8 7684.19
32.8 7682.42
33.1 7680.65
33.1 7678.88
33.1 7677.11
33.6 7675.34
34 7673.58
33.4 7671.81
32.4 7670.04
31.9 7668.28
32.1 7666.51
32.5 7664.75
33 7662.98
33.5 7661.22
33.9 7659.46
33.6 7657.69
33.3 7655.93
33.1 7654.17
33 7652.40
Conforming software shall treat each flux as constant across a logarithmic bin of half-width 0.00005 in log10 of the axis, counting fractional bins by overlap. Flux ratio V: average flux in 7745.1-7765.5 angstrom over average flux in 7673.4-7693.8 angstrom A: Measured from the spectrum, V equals 0.96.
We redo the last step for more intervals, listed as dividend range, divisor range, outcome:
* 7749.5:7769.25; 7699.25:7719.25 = 0.98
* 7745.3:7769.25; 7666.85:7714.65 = 0.97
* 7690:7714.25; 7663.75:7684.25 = 1.02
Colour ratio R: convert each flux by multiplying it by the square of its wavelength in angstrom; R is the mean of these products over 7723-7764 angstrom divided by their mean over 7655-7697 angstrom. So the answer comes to 1.0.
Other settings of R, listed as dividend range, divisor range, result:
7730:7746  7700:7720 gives 1.02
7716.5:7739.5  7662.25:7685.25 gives 1.02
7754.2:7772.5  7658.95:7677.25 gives 1.03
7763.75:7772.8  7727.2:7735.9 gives 1.02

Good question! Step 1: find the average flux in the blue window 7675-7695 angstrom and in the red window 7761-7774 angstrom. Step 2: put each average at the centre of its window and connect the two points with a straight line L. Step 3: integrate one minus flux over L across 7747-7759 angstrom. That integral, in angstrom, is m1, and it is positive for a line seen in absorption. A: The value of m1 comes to 0.5 angstrom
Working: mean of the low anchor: 33.6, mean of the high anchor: 33.3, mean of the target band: 32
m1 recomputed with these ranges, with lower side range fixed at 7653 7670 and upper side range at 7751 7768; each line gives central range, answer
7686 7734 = -0.9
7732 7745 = -0.4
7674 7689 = -0.1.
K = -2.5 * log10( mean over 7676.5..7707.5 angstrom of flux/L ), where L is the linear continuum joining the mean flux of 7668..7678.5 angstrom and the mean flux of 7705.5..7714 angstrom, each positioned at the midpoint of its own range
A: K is 0.00 mag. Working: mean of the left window 33.1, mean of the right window 33.8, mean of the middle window 33.4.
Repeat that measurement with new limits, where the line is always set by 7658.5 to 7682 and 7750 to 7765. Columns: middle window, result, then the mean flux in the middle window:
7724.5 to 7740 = -0.03 mag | 33.3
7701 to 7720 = -0.01 mag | 33.1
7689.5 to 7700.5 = -0.05 mag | 34.2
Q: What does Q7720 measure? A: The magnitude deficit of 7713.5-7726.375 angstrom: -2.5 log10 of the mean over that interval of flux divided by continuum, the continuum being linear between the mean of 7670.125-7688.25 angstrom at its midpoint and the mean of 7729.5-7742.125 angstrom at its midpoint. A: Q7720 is 0.02 mag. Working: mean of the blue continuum 33.2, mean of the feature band 32.9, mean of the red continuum 33.5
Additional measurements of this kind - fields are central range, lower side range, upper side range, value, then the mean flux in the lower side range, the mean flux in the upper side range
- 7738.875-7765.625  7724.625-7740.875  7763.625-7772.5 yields 0.03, 33.3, 33.5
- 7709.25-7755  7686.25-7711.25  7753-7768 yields 0.01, 33.6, 32.6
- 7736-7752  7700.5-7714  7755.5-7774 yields 0.01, 33.2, 33.2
